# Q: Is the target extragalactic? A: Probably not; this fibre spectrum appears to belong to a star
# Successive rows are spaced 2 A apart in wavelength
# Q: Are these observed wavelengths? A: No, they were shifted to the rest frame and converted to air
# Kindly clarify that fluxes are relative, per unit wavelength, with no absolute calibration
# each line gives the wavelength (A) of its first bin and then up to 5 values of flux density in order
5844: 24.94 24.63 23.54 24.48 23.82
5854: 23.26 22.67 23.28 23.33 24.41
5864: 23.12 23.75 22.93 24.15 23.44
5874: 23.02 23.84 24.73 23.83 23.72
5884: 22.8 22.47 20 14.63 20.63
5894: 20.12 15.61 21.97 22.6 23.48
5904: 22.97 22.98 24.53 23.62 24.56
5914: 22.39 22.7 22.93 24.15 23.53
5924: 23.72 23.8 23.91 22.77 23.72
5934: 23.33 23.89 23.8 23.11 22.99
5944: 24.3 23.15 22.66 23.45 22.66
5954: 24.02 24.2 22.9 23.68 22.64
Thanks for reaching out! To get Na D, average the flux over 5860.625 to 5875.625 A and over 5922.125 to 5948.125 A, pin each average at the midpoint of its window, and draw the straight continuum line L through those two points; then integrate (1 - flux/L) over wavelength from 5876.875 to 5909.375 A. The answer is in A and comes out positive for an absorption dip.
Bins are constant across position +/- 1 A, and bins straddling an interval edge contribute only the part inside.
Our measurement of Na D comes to 2.5 A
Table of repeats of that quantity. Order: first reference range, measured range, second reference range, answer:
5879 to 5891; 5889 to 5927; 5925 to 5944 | 0.30 A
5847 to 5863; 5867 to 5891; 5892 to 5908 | 0.06 A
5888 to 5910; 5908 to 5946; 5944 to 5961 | -2.17 A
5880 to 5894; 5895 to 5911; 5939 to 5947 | -0.45 A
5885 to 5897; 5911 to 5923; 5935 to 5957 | -1.32 A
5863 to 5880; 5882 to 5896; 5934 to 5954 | 2.09 A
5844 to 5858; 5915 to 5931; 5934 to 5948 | 0.06 A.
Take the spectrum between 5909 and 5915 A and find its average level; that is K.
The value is 23.5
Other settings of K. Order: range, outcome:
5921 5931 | 23.5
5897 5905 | 22.8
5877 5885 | 23.8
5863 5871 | 23.5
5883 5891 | 20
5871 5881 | 23.8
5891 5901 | 20.2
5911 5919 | 23.1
